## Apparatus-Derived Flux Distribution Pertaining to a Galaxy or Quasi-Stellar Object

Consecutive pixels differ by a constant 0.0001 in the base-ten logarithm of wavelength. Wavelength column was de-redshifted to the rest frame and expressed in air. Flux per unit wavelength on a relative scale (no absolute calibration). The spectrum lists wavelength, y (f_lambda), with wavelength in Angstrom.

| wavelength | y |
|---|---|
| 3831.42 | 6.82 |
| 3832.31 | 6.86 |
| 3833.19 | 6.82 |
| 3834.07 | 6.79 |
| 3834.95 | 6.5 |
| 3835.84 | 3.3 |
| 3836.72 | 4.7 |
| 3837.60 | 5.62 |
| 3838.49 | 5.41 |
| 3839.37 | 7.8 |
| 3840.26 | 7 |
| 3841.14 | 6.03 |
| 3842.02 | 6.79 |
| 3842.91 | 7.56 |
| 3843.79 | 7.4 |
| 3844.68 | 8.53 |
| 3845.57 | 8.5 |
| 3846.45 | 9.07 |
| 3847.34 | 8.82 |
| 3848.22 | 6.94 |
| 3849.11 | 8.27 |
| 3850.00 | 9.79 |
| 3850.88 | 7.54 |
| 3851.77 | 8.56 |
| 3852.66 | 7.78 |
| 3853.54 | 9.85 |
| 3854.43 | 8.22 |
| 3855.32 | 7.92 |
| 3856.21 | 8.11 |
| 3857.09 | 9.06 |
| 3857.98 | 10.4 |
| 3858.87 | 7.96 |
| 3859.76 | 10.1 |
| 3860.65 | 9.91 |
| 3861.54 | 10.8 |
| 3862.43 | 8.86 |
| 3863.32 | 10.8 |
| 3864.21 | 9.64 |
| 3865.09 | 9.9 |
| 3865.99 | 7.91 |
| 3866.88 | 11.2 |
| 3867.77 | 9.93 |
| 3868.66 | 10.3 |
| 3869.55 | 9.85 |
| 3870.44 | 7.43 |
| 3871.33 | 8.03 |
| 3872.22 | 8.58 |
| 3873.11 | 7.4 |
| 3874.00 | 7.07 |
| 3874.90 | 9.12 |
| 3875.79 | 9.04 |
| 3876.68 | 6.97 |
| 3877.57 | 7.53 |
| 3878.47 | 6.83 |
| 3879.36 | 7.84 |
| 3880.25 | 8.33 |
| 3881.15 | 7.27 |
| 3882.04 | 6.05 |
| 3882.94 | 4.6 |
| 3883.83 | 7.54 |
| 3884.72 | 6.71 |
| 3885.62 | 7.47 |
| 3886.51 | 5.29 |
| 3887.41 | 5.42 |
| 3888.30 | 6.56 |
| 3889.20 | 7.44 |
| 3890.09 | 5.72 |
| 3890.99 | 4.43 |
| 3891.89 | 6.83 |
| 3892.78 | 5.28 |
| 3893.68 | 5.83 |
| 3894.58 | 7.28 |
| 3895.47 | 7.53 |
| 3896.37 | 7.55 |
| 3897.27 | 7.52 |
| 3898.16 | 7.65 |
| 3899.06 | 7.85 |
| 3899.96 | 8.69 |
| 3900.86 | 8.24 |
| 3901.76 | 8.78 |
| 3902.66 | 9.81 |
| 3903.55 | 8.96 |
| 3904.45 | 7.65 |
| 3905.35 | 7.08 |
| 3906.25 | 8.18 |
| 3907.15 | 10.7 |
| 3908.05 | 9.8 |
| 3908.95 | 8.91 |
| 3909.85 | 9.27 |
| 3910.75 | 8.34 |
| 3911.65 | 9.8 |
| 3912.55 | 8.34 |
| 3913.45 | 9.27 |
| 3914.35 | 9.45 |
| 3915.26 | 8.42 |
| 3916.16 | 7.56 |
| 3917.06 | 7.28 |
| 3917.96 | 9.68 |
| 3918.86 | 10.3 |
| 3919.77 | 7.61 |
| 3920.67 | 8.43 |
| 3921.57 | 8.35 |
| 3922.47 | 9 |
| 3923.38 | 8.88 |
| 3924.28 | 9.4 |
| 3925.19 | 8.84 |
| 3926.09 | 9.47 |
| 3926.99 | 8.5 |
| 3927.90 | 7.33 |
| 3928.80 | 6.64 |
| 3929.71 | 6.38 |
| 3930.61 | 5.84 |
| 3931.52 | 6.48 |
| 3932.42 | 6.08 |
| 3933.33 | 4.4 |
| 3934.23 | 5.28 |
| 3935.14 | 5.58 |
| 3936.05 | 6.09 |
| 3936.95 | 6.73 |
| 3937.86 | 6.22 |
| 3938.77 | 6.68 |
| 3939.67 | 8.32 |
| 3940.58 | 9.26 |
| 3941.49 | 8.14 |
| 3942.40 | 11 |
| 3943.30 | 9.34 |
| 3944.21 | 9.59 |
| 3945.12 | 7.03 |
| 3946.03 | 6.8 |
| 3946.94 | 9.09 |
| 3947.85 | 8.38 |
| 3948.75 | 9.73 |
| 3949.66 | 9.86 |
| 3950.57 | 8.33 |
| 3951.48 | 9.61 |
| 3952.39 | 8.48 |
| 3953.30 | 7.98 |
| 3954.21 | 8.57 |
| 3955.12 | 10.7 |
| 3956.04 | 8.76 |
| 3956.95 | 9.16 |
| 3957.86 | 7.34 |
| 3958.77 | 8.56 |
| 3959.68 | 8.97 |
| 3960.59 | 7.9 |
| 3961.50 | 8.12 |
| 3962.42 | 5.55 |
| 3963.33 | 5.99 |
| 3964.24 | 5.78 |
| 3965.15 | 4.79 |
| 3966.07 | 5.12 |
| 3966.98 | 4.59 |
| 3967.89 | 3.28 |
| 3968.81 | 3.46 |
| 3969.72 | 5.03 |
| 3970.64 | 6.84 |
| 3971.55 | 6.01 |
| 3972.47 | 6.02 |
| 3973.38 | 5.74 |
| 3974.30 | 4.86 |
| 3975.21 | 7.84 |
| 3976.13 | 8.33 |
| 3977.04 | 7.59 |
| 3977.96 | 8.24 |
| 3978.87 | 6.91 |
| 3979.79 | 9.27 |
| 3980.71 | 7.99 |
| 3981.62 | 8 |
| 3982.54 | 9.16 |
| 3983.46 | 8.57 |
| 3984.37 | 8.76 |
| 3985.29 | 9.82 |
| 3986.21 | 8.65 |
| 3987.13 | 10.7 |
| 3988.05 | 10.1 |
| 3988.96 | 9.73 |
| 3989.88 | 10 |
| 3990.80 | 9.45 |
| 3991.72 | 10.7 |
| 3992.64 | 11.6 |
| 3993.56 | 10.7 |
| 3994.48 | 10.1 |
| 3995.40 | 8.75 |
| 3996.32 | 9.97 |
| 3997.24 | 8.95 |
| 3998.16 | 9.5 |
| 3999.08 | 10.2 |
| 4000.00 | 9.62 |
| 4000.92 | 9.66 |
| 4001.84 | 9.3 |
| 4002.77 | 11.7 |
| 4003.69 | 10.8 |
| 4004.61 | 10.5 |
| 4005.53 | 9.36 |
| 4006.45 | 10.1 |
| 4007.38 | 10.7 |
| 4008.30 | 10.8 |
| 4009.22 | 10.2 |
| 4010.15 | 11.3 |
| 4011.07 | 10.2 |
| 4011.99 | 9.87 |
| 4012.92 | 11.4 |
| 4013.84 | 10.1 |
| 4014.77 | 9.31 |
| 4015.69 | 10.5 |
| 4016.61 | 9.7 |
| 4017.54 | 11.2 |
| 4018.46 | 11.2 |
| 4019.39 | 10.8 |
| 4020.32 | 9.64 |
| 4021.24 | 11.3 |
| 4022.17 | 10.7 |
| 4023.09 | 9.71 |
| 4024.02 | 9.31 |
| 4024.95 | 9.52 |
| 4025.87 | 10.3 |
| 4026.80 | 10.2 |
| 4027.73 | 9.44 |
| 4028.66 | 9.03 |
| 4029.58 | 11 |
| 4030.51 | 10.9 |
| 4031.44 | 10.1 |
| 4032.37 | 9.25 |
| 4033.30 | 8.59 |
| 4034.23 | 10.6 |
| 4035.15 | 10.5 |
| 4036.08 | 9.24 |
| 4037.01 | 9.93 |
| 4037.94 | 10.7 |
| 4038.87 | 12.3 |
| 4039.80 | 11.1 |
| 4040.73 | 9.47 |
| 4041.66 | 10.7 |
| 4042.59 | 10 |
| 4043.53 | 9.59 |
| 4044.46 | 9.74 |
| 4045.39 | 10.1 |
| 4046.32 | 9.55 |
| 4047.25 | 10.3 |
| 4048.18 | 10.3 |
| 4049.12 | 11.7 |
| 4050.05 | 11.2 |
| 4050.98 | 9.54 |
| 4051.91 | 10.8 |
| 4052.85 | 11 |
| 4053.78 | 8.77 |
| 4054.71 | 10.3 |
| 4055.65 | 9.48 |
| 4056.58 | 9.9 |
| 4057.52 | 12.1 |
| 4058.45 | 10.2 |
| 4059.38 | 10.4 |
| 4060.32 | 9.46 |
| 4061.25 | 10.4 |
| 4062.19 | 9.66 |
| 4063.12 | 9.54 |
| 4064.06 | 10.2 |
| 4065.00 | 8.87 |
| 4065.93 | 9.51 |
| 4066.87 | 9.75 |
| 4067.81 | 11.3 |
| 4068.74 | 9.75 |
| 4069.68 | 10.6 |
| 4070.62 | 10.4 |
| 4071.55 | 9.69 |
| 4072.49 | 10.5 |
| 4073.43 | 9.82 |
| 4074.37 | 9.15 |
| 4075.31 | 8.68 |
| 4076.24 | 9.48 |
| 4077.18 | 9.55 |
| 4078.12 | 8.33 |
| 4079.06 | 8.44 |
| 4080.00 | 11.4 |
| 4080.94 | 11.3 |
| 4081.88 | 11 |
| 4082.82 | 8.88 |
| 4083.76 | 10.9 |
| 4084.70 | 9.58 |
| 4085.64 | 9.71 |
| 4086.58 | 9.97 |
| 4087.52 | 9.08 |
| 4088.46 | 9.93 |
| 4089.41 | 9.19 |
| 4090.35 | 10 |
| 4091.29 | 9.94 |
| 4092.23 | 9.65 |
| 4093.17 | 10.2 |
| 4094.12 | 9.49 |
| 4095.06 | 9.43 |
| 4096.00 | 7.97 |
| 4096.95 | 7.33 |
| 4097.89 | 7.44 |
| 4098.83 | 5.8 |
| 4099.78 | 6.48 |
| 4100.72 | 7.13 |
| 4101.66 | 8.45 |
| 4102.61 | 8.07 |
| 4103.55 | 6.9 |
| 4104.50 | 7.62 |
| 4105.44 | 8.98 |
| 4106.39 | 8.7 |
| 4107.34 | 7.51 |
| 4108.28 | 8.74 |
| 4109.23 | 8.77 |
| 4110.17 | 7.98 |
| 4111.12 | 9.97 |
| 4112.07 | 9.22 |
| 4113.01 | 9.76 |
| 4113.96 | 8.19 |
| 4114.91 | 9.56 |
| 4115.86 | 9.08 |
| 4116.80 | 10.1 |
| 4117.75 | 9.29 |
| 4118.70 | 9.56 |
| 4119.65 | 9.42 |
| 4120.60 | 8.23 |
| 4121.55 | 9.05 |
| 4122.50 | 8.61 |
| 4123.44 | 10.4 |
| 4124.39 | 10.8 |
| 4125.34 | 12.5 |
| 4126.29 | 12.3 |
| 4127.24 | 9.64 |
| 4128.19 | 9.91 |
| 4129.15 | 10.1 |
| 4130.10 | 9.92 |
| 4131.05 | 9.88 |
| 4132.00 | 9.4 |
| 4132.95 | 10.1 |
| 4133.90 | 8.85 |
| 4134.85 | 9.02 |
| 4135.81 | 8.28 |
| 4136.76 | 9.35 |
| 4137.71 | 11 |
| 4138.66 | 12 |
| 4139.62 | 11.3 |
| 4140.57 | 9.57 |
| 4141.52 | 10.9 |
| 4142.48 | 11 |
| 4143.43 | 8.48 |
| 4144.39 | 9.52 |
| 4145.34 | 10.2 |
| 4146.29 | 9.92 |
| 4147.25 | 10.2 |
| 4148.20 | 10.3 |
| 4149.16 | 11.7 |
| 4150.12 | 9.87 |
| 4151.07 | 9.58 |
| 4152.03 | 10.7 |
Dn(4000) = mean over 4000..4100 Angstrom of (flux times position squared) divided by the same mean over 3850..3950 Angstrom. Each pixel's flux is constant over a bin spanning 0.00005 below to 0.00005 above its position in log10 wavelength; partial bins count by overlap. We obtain 1.33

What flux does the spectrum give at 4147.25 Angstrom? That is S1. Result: 10.2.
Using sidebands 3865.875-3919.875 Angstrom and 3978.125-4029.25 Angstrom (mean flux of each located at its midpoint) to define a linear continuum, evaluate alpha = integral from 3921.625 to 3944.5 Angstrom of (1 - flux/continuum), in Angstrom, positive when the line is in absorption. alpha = 2.82 Angstrom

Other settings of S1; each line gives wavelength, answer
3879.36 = 7.84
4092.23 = 9.65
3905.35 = 7.08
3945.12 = 7.03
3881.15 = 7.27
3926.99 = 8.5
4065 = 8.87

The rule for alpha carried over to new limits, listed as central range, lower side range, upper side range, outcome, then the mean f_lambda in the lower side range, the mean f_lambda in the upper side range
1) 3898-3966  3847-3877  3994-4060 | 9.6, 8.89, 10.2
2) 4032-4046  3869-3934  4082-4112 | -2.8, 7.75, 8.73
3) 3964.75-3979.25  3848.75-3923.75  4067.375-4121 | 4.5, 8.23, 9.15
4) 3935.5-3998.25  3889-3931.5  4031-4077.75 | 5.7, 8.08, 10.1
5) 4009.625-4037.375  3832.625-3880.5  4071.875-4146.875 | -3.7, 8.16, 9.39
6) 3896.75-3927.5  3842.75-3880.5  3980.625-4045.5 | 1.5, 8.7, 10.1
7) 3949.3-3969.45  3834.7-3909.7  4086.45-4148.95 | 2.7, 7.88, 9.34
